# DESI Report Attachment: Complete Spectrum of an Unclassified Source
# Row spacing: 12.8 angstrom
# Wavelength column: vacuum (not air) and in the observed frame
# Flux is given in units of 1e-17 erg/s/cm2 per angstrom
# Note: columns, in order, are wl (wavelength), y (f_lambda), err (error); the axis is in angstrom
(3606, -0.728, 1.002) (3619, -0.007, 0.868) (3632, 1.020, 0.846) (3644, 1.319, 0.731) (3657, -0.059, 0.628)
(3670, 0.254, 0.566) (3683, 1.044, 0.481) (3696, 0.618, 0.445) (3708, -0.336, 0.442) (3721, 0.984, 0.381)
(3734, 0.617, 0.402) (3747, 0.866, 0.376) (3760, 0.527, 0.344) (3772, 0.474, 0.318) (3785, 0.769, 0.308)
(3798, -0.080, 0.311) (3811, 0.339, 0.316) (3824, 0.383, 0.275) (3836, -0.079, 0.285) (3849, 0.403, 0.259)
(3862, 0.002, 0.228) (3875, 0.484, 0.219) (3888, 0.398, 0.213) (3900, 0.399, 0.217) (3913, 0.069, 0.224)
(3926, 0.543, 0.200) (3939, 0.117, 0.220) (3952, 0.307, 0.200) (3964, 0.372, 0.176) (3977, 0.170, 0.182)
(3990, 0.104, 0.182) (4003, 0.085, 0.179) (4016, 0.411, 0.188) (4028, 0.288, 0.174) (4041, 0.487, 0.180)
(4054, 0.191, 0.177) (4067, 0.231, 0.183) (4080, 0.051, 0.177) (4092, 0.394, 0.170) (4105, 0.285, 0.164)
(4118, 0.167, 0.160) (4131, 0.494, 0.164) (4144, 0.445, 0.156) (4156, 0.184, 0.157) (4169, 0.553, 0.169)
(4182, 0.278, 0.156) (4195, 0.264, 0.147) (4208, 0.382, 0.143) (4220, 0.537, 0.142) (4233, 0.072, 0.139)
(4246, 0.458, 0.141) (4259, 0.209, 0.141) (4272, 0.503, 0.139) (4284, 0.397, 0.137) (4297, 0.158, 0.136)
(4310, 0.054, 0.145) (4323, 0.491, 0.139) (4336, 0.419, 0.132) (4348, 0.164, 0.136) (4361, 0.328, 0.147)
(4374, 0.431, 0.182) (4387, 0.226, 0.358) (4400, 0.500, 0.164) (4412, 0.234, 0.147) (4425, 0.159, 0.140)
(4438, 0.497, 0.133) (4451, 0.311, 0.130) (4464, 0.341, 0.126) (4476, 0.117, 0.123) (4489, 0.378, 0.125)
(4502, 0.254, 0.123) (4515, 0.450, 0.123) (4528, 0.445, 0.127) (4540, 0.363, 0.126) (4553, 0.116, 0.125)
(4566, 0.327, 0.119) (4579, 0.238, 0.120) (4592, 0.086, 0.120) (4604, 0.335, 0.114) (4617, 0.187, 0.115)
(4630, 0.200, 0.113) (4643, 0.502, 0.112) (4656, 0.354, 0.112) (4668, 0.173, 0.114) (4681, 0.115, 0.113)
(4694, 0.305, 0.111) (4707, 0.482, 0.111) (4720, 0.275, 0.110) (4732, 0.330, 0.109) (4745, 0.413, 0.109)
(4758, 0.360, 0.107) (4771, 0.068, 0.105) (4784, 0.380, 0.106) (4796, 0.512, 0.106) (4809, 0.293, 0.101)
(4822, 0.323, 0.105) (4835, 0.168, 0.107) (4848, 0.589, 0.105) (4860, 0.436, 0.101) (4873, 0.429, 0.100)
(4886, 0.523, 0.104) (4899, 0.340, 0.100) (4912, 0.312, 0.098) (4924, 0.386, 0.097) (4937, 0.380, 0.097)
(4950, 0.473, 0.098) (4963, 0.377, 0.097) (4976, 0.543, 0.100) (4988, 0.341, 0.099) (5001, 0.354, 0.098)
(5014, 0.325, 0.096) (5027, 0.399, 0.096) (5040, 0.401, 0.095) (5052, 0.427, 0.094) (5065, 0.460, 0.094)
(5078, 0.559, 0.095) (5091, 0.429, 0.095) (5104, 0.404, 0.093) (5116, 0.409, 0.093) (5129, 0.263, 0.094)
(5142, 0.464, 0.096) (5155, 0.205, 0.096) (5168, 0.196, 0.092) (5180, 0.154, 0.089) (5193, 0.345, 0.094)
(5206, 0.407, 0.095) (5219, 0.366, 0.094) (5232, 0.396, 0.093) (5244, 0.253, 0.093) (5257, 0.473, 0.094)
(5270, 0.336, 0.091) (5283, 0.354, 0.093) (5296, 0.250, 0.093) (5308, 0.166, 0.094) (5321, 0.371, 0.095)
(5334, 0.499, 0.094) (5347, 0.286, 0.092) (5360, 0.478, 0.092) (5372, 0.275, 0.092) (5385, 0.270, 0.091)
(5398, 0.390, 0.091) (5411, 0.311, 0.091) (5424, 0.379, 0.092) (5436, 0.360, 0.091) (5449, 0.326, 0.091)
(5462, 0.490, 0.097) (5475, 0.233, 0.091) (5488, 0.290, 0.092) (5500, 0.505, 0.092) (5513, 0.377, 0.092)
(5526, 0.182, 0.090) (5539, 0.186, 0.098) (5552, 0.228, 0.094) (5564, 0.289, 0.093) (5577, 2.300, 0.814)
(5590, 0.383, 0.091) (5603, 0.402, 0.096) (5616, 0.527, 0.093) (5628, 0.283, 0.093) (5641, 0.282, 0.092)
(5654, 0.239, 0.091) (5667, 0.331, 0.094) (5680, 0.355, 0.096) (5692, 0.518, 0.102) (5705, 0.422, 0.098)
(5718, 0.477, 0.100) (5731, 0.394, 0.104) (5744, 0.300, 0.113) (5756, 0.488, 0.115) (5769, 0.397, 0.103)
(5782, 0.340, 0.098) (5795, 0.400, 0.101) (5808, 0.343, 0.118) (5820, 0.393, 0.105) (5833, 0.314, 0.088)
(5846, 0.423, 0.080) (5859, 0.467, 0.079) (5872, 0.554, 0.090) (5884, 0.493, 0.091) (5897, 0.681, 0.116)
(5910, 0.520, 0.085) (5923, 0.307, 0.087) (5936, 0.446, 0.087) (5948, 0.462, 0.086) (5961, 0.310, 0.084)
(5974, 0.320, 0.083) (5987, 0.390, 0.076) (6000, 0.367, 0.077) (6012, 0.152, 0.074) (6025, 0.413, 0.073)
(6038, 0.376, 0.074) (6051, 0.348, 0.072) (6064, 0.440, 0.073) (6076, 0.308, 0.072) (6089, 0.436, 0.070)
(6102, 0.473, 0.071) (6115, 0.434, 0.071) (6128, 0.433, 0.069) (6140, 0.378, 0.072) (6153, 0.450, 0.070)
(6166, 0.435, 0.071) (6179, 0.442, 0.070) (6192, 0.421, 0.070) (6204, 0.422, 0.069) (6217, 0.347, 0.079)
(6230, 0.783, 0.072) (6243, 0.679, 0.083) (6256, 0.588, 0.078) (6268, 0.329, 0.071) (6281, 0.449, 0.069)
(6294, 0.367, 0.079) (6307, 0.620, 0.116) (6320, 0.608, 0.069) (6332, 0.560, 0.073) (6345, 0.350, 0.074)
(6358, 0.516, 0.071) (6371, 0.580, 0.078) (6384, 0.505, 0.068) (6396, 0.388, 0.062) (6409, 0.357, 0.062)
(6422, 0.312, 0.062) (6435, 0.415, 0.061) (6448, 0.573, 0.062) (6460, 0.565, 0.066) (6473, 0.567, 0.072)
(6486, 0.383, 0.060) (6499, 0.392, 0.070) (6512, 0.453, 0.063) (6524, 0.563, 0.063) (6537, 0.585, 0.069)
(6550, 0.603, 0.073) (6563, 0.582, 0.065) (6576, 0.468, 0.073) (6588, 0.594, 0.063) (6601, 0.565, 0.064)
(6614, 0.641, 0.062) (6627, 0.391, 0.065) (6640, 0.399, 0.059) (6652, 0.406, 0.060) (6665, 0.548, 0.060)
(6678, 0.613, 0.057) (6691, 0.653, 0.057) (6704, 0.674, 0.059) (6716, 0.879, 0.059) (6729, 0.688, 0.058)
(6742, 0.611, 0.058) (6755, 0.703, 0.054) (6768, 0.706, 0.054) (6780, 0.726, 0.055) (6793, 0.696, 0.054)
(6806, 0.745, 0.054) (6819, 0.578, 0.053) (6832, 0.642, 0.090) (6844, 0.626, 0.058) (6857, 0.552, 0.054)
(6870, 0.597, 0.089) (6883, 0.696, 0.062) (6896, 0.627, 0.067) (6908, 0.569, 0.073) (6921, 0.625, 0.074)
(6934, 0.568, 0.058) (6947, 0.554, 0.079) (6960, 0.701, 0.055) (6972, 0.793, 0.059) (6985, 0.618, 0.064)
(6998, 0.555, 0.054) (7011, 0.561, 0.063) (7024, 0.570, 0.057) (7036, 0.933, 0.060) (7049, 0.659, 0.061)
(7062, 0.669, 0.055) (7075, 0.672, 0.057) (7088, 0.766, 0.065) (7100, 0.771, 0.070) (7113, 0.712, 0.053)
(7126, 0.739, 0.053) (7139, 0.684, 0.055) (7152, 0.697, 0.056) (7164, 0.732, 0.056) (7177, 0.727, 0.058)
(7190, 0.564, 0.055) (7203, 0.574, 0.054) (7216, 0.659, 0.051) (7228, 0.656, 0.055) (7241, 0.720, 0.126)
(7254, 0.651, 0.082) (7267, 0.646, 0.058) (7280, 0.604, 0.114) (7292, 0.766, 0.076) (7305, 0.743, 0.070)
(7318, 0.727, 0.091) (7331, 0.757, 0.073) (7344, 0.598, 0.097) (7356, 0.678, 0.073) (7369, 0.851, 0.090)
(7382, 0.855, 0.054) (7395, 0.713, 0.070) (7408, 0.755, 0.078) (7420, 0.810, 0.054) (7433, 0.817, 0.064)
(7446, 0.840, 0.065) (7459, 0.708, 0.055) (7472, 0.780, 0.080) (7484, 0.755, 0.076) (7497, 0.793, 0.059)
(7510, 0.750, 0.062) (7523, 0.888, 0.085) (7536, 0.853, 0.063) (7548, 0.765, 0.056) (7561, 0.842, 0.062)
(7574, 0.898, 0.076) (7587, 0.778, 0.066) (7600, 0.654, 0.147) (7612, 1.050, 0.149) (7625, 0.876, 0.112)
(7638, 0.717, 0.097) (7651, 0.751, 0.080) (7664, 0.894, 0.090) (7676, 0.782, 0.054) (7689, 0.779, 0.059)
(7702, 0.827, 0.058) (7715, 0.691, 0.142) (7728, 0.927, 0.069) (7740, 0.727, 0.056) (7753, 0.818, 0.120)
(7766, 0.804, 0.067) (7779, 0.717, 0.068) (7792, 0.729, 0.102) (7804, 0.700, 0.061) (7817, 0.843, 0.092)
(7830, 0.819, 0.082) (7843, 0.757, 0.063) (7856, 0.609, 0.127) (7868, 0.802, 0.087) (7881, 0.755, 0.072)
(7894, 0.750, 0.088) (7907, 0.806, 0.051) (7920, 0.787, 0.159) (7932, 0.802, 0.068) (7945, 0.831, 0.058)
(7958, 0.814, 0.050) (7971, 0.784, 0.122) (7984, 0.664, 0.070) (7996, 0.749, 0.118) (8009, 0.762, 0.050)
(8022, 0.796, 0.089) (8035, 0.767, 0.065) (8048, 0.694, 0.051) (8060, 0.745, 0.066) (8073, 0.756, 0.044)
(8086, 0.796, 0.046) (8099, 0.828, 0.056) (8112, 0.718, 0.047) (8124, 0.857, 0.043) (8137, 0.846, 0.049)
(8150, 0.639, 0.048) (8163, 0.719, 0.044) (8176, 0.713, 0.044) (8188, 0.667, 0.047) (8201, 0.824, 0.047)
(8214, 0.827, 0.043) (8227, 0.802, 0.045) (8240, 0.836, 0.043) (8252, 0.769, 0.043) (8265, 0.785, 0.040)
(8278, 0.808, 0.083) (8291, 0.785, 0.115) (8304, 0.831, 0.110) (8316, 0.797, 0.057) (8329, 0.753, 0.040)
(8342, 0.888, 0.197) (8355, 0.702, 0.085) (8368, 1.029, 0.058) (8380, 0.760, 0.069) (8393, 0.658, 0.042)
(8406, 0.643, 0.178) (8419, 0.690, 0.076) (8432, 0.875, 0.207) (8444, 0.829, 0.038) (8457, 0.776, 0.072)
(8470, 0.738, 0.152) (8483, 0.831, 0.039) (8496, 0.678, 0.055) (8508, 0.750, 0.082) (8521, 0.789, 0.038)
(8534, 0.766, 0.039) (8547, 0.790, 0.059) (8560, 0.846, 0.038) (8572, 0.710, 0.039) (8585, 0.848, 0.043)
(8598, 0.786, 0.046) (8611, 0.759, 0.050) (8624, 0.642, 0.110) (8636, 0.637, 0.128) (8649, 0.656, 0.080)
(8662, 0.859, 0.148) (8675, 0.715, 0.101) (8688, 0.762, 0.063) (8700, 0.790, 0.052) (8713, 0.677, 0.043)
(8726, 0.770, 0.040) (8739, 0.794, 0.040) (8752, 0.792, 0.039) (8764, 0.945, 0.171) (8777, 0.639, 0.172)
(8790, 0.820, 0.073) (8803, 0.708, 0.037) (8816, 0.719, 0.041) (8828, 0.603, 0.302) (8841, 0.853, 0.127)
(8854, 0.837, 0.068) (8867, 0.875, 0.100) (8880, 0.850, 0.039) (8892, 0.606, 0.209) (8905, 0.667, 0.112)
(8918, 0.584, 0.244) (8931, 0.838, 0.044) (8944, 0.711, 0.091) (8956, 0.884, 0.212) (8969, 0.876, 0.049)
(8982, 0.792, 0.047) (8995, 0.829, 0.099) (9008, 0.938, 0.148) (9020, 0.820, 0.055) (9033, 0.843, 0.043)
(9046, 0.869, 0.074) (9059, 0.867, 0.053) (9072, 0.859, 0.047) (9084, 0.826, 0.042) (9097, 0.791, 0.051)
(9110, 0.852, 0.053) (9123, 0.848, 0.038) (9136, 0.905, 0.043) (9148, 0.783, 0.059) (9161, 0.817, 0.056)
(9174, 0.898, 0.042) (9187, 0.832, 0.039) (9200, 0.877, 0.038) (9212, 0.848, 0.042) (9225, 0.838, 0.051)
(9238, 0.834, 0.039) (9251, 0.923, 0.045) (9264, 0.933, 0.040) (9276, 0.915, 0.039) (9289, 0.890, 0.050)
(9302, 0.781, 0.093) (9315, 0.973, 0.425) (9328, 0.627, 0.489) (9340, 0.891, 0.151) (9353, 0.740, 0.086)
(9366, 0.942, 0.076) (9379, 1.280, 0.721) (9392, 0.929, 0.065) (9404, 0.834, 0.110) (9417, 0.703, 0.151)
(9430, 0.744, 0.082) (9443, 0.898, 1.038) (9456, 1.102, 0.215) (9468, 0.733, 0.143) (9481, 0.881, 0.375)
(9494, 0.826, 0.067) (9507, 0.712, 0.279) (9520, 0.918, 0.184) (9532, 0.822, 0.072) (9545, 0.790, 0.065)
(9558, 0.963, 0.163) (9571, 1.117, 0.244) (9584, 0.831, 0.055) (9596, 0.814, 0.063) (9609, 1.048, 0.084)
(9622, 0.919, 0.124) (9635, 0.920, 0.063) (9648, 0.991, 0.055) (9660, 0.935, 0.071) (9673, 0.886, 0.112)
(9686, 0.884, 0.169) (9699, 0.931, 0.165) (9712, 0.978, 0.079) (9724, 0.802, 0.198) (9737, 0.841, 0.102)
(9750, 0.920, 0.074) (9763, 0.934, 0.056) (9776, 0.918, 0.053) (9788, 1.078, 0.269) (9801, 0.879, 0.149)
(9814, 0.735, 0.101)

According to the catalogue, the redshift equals 0.672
